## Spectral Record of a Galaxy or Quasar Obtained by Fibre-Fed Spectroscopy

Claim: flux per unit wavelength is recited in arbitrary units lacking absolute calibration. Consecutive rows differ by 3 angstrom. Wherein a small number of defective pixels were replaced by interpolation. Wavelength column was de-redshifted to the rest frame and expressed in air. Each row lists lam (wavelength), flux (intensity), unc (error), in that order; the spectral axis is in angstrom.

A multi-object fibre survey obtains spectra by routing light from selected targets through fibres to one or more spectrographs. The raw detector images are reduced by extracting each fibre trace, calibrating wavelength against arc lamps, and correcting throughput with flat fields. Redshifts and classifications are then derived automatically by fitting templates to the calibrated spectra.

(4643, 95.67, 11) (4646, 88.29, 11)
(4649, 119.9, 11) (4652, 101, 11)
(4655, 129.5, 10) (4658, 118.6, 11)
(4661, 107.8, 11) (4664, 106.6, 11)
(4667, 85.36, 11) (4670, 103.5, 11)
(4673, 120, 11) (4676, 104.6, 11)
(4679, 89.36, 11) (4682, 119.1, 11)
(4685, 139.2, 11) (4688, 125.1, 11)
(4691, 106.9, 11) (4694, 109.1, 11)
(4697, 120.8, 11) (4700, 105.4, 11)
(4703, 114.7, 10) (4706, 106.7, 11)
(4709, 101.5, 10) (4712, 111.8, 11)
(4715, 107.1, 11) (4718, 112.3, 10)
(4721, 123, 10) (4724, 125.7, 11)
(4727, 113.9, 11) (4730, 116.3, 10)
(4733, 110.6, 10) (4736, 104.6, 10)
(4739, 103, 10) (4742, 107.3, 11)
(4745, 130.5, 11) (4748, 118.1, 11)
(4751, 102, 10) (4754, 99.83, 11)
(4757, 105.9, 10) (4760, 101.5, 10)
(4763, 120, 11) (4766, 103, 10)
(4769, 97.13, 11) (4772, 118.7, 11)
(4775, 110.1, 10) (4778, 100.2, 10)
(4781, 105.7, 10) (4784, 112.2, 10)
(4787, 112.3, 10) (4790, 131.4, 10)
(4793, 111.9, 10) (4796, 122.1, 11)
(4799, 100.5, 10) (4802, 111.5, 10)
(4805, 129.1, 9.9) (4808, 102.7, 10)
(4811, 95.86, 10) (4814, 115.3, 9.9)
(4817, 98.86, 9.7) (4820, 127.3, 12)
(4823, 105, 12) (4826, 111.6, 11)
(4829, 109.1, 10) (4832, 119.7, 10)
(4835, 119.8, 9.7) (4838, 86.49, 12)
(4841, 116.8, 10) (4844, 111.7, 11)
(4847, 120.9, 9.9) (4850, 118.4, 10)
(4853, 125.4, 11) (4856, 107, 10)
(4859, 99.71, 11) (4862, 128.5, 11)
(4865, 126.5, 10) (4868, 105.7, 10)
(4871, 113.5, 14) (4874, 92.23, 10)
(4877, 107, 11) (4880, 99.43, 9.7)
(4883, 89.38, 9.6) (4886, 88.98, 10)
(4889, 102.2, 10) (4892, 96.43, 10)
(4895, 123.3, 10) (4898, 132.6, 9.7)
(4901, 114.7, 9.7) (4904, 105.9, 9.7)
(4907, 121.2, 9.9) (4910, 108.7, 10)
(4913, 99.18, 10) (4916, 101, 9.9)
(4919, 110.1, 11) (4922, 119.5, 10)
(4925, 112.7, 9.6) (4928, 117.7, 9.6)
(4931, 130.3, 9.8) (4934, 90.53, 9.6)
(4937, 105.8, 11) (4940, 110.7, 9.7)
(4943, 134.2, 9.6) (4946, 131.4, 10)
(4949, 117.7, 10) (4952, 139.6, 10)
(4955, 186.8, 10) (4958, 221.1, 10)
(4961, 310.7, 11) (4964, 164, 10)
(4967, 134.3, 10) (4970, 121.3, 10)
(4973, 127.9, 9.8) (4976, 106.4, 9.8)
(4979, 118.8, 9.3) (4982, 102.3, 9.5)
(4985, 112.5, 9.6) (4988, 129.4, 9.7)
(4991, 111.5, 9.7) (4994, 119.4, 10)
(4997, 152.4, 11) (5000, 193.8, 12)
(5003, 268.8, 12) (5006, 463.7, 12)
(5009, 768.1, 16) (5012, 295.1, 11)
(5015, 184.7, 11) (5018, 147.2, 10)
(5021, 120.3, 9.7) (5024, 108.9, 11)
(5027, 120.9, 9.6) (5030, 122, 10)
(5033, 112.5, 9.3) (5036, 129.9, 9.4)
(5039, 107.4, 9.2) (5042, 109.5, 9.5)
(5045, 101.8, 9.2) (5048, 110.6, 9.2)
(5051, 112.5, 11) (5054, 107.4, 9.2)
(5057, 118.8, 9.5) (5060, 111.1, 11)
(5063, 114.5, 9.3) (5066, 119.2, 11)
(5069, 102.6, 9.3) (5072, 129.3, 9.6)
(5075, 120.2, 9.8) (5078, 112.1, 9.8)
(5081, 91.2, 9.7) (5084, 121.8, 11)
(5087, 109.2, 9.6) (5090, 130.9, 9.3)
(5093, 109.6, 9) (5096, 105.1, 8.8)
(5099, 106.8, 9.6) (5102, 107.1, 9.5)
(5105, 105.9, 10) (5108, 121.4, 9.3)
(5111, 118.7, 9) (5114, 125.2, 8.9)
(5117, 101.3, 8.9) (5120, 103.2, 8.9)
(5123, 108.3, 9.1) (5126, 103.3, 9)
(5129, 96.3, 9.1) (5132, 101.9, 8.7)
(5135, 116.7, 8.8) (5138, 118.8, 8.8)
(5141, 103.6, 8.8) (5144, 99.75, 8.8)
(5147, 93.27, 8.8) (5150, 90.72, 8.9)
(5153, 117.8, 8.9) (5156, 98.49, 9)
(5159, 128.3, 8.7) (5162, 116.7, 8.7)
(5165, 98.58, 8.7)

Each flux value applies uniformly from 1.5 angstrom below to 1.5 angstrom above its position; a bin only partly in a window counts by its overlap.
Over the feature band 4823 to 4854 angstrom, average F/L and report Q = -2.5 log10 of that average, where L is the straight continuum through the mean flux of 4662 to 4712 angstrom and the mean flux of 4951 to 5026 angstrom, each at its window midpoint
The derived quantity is 0.328 mag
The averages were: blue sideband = 110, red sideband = 196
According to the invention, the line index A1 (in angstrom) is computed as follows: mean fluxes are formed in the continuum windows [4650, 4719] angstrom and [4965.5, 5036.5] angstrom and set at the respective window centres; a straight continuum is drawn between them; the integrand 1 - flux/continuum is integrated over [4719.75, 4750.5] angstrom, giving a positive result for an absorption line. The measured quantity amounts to 1.9 angstrom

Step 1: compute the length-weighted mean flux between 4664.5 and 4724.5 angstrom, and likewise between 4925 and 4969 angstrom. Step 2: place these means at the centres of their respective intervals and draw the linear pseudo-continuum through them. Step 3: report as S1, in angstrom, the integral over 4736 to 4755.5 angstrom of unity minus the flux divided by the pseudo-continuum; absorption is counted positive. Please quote 1.5 angstrom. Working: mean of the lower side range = 111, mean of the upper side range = 148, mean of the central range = 110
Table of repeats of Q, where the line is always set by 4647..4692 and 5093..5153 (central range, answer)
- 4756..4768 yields 0.03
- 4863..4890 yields 0.06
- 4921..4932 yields -0.10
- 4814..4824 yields -0.01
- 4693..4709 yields 0.01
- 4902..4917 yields 0.02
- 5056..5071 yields -0.06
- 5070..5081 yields -0.08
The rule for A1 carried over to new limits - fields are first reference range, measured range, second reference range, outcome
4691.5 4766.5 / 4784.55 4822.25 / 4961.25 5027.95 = 5.8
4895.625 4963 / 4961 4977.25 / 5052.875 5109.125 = -2.5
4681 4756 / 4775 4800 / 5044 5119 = 0.2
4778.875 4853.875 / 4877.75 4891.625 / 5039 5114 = 2.1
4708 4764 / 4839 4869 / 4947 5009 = 6.4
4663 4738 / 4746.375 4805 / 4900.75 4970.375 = 4.2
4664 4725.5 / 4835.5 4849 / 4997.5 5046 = 4.0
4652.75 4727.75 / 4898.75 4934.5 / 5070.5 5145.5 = -0.2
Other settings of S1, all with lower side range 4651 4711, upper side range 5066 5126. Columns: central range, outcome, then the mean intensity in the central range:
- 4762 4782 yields 0.63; 108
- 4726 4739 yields 0.08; 110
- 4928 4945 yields -0.54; 115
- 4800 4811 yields -0.01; 111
